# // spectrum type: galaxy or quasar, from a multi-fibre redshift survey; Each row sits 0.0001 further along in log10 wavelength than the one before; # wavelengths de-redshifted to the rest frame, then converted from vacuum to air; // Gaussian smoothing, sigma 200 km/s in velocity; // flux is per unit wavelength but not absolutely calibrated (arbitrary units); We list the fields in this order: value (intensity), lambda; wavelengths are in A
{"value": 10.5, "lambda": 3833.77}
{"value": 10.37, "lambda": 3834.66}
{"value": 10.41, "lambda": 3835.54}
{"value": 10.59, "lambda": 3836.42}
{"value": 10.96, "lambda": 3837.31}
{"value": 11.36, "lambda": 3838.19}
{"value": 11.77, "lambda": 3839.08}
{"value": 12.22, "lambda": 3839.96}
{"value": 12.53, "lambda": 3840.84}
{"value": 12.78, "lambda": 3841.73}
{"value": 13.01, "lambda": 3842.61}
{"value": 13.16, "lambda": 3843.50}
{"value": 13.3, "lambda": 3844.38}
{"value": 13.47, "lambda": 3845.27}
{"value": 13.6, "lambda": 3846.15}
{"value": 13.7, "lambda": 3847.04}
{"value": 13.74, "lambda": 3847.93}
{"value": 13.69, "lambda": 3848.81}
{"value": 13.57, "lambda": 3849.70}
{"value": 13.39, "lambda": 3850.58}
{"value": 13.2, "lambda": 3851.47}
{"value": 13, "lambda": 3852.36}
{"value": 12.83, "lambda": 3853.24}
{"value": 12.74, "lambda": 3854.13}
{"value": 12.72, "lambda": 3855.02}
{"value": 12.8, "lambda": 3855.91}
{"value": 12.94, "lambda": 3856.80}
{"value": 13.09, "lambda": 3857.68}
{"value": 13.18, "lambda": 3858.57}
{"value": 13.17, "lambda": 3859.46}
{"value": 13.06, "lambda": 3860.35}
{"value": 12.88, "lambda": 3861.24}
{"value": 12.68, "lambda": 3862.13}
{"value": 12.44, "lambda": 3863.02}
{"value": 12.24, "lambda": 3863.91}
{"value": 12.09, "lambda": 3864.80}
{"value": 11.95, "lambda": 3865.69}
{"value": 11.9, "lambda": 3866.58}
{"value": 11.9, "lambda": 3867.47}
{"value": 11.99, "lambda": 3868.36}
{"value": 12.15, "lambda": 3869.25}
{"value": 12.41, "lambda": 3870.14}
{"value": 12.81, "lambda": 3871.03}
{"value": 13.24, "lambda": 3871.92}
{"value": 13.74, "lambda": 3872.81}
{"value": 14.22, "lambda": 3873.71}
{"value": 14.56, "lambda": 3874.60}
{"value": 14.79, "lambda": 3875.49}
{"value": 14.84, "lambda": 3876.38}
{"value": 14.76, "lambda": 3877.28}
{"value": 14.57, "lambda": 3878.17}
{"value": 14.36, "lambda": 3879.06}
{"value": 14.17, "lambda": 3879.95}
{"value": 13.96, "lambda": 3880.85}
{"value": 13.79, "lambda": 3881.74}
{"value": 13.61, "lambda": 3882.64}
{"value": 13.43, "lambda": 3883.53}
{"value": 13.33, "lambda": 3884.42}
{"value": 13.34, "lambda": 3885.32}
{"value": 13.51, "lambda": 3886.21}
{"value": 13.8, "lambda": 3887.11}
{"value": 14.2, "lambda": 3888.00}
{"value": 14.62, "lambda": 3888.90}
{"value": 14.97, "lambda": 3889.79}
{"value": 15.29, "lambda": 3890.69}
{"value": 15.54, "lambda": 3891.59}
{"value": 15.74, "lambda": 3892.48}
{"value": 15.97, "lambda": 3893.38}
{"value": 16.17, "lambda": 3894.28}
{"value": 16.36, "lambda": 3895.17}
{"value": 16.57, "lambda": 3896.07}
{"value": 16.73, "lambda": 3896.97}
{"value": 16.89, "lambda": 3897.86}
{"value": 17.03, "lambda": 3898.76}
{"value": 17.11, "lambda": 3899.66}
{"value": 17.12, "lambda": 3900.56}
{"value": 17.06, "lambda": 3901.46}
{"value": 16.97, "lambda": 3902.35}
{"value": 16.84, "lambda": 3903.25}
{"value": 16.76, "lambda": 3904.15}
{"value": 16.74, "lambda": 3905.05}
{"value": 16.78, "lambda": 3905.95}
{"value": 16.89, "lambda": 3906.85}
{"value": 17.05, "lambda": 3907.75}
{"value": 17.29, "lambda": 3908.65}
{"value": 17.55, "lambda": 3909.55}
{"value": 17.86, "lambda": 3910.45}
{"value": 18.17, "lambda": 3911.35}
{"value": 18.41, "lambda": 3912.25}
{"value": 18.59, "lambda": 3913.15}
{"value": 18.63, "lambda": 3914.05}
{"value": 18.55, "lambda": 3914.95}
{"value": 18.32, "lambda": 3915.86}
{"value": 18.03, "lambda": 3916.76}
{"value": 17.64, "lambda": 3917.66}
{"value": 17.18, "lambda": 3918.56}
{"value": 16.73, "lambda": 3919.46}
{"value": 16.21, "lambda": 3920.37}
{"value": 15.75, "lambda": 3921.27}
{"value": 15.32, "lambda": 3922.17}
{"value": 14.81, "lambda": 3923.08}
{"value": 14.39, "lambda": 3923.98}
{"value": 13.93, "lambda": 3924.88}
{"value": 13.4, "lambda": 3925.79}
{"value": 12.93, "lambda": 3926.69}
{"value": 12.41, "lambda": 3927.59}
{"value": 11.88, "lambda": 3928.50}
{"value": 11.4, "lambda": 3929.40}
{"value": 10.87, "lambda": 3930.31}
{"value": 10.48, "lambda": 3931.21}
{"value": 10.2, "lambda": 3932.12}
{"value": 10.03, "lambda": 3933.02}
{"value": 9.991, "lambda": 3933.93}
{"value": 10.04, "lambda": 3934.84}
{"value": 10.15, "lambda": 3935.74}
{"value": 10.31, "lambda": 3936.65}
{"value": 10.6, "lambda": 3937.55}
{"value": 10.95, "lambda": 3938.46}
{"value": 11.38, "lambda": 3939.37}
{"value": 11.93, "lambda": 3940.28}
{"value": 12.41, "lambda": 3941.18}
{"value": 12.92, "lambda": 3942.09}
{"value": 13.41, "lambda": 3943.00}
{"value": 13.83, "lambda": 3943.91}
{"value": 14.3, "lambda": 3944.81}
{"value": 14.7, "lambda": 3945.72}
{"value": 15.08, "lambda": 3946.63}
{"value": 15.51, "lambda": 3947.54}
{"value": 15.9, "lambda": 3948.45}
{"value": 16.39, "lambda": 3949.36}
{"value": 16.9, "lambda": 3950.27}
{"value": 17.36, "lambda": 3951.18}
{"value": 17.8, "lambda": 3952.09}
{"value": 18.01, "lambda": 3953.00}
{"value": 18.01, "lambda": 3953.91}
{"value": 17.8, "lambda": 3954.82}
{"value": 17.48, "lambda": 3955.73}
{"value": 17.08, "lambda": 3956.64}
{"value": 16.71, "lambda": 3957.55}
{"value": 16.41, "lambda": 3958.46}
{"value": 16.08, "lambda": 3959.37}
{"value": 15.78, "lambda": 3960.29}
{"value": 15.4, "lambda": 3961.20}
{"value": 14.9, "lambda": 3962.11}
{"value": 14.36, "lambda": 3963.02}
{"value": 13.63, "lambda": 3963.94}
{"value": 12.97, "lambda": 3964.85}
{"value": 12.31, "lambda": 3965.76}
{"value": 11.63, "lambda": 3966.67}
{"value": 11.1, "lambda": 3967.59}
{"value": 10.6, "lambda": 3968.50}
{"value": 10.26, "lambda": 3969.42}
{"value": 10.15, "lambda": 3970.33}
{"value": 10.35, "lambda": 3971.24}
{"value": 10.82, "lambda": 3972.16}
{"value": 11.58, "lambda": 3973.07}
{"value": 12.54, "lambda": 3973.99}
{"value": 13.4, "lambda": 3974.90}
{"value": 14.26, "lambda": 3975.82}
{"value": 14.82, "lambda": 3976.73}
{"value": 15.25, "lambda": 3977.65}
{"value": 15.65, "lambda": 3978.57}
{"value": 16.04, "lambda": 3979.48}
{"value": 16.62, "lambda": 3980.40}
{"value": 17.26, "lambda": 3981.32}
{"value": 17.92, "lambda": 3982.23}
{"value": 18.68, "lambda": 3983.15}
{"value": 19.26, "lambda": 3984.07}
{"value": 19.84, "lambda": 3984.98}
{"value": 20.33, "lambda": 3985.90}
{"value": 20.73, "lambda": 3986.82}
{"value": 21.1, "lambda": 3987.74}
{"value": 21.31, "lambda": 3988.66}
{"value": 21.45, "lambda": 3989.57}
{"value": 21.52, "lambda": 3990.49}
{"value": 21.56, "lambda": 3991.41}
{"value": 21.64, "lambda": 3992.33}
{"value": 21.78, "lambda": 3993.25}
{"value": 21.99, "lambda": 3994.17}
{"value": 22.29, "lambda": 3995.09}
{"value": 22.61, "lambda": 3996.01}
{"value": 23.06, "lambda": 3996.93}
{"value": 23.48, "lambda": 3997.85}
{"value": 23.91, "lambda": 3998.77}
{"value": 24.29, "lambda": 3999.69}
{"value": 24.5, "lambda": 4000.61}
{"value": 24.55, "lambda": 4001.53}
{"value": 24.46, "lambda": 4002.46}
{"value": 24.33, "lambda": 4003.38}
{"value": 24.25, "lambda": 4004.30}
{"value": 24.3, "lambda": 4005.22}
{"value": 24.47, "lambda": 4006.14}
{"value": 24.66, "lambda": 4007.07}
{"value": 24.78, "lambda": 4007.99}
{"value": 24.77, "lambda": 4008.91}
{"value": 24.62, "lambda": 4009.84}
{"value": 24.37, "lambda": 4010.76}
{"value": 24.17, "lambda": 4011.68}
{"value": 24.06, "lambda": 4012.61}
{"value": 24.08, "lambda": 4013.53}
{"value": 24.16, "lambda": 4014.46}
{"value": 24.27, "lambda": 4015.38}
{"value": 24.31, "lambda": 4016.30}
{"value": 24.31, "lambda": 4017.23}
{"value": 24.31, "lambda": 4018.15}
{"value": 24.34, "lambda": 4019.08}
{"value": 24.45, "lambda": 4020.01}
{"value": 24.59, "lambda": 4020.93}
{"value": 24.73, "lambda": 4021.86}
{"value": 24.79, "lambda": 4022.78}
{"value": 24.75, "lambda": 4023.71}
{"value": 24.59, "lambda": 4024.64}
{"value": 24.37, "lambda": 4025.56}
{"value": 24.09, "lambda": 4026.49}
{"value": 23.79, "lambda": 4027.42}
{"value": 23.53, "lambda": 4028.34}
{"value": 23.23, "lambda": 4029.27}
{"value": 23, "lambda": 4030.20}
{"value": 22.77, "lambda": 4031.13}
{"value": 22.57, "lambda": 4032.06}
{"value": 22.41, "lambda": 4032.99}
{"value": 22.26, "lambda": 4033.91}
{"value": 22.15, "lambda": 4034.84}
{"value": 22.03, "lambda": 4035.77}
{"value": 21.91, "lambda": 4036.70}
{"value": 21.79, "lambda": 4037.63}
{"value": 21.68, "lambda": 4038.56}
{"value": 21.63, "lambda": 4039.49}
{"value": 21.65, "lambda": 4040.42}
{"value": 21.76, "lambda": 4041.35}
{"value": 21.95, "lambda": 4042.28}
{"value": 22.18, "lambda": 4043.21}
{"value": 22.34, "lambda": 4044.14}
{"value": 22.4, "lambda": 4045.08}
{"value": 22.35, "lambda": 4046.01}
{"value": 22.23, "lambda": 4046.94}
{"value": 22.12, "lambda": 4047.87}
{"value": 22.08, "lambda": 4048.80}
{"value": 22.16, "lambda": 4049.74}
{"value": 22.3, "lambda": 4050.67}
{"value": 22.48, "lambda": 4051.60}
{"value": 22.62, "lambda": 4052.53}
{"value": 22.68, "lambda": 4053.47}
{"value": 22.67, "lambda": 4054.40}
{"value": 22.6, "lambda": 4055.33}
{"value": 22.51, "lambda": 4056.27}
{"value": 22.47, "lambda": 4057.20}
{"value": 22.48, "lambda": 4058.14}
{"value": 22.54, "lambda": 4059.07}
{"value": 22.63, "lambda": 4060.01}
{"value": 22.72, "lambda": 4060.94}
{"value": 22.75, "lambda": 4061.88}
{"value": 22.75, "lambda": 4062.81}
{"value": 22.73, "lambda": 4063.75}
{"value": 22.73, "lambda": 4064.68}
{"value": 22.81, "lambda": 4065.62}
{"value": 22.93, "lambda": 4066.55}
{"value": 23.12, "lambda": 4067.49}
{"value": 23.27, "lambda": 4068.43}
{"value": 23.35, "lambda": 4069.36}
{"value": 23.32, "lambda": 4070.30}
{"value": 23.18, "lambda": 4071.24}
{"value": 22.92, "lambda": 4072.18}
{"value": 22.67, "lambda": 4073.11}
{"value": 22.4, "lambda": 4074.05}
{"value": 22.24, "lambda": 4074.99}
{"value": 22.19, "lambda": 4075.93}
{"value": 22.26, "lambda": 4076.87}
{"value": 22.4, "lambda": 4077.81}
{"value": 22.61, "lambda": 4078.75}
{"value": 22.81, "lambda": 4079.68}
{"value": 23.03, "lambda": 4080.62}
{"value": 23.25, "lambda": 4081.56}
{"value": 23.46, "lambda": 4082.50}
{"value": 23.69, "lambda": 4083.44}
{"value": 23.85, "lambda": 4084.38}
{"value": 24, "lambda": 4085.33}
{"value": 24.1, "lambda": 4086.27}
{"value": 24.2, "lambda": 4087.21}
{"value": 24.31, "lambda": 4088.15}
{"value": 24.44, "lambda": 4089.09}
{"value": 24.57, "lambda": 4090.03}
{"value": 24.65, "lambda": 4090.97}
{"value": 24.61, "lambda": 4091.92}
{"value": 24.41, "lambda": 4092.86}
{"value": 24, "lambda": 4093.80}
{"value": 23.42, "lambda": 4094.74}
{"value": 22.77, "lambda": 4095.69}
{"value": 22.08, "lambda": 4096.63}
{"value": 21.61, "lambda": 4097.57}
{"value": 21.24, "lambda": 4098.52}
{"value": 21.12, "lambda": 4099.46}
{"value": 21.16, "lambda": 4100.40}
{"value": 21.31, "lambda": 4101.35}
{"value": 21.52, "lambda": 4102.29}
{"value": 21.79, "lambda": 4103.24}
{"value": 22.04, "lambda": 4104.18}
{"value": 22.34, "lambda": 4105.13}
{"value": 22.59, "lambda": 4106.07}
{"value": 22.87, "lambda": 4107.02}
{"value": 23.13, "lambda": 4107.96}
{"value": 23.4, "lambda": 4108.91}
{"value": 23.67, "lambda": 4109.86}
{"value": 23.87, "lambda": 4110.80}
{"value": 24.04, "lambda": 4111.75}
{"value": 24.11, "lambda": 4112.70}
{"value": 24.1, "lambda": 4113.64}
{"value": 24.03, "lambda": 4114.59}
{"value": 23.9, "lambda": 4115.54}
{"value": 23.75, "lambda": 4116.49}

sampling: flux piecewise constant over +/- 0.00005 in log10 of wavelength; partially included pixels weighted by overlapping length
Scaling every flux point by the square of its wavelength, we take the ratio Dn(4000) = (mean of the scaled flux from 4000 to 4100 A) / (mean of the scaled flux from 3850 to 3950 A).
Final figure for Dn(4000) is 1.75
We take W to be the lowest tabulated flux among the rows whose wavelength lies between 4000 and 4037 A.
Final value 21.91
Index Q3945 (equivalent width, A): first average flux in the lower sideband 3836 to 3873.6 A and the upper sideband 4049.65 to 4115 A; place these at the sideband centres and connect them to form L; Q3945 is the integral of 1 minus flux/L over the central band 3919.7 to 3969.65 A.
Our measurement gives 8.9 A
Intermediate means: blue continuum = 12.7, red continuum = 23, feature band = 13.8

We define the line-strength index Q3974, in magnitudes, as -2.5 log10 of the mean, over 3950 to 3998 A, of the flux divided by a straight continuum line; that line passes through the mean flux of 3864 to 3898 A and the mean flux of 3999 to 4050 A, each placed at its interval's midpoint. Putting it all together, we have 0.203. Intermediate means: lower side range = 14.1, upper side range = 23.5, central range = 16.8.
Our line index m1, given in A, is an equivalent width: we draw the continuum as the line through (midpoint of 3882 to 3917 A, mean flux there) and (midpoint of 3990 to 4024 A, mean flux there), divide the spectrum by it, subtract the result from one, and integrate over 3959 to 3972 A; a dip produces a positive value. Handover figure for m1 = 5.1 A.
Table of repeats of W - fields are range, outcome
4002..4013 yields 24.06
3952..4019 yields 10.15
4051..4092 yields 22.19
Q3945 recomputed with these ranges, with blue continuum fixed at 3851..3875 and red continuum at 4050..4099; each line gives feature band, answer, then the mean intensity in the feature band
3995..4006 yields -2.5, 23.9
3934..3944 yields 3.0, 11.5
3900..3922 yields -3.2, 17.4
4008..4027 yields -3.9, 24.4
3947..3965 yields 1.1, 16.3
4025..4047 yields -1.4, 22.5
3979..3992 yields -0.6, 19.6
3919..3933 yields 2.2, 13.3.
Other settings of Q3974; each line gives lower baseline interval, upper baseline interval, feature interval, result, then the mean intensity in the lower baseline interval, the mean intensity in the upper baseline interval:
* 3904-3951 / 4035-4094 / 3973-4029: -0.15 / 14.6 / 22.8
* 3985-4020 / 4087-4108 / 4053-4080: 0.01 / 23.3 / 22.9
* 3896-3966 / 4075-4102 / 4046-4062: -0.05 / 15.2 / 23.1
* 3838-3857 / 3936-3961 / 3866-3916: -0.11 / 13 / 15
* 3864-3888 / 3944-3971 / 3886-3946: -0.06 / 13.4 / 14.9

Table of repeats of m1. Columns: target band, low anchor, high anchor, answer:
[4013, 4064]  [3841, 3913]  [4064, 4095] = -3.4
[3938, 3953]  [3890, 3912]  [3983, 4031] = 3.9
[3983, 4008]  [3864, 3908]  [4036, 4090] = -3.6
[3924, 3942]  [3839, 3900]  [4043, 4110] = 5.5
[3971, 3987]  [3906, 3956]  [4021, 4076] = 2.0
